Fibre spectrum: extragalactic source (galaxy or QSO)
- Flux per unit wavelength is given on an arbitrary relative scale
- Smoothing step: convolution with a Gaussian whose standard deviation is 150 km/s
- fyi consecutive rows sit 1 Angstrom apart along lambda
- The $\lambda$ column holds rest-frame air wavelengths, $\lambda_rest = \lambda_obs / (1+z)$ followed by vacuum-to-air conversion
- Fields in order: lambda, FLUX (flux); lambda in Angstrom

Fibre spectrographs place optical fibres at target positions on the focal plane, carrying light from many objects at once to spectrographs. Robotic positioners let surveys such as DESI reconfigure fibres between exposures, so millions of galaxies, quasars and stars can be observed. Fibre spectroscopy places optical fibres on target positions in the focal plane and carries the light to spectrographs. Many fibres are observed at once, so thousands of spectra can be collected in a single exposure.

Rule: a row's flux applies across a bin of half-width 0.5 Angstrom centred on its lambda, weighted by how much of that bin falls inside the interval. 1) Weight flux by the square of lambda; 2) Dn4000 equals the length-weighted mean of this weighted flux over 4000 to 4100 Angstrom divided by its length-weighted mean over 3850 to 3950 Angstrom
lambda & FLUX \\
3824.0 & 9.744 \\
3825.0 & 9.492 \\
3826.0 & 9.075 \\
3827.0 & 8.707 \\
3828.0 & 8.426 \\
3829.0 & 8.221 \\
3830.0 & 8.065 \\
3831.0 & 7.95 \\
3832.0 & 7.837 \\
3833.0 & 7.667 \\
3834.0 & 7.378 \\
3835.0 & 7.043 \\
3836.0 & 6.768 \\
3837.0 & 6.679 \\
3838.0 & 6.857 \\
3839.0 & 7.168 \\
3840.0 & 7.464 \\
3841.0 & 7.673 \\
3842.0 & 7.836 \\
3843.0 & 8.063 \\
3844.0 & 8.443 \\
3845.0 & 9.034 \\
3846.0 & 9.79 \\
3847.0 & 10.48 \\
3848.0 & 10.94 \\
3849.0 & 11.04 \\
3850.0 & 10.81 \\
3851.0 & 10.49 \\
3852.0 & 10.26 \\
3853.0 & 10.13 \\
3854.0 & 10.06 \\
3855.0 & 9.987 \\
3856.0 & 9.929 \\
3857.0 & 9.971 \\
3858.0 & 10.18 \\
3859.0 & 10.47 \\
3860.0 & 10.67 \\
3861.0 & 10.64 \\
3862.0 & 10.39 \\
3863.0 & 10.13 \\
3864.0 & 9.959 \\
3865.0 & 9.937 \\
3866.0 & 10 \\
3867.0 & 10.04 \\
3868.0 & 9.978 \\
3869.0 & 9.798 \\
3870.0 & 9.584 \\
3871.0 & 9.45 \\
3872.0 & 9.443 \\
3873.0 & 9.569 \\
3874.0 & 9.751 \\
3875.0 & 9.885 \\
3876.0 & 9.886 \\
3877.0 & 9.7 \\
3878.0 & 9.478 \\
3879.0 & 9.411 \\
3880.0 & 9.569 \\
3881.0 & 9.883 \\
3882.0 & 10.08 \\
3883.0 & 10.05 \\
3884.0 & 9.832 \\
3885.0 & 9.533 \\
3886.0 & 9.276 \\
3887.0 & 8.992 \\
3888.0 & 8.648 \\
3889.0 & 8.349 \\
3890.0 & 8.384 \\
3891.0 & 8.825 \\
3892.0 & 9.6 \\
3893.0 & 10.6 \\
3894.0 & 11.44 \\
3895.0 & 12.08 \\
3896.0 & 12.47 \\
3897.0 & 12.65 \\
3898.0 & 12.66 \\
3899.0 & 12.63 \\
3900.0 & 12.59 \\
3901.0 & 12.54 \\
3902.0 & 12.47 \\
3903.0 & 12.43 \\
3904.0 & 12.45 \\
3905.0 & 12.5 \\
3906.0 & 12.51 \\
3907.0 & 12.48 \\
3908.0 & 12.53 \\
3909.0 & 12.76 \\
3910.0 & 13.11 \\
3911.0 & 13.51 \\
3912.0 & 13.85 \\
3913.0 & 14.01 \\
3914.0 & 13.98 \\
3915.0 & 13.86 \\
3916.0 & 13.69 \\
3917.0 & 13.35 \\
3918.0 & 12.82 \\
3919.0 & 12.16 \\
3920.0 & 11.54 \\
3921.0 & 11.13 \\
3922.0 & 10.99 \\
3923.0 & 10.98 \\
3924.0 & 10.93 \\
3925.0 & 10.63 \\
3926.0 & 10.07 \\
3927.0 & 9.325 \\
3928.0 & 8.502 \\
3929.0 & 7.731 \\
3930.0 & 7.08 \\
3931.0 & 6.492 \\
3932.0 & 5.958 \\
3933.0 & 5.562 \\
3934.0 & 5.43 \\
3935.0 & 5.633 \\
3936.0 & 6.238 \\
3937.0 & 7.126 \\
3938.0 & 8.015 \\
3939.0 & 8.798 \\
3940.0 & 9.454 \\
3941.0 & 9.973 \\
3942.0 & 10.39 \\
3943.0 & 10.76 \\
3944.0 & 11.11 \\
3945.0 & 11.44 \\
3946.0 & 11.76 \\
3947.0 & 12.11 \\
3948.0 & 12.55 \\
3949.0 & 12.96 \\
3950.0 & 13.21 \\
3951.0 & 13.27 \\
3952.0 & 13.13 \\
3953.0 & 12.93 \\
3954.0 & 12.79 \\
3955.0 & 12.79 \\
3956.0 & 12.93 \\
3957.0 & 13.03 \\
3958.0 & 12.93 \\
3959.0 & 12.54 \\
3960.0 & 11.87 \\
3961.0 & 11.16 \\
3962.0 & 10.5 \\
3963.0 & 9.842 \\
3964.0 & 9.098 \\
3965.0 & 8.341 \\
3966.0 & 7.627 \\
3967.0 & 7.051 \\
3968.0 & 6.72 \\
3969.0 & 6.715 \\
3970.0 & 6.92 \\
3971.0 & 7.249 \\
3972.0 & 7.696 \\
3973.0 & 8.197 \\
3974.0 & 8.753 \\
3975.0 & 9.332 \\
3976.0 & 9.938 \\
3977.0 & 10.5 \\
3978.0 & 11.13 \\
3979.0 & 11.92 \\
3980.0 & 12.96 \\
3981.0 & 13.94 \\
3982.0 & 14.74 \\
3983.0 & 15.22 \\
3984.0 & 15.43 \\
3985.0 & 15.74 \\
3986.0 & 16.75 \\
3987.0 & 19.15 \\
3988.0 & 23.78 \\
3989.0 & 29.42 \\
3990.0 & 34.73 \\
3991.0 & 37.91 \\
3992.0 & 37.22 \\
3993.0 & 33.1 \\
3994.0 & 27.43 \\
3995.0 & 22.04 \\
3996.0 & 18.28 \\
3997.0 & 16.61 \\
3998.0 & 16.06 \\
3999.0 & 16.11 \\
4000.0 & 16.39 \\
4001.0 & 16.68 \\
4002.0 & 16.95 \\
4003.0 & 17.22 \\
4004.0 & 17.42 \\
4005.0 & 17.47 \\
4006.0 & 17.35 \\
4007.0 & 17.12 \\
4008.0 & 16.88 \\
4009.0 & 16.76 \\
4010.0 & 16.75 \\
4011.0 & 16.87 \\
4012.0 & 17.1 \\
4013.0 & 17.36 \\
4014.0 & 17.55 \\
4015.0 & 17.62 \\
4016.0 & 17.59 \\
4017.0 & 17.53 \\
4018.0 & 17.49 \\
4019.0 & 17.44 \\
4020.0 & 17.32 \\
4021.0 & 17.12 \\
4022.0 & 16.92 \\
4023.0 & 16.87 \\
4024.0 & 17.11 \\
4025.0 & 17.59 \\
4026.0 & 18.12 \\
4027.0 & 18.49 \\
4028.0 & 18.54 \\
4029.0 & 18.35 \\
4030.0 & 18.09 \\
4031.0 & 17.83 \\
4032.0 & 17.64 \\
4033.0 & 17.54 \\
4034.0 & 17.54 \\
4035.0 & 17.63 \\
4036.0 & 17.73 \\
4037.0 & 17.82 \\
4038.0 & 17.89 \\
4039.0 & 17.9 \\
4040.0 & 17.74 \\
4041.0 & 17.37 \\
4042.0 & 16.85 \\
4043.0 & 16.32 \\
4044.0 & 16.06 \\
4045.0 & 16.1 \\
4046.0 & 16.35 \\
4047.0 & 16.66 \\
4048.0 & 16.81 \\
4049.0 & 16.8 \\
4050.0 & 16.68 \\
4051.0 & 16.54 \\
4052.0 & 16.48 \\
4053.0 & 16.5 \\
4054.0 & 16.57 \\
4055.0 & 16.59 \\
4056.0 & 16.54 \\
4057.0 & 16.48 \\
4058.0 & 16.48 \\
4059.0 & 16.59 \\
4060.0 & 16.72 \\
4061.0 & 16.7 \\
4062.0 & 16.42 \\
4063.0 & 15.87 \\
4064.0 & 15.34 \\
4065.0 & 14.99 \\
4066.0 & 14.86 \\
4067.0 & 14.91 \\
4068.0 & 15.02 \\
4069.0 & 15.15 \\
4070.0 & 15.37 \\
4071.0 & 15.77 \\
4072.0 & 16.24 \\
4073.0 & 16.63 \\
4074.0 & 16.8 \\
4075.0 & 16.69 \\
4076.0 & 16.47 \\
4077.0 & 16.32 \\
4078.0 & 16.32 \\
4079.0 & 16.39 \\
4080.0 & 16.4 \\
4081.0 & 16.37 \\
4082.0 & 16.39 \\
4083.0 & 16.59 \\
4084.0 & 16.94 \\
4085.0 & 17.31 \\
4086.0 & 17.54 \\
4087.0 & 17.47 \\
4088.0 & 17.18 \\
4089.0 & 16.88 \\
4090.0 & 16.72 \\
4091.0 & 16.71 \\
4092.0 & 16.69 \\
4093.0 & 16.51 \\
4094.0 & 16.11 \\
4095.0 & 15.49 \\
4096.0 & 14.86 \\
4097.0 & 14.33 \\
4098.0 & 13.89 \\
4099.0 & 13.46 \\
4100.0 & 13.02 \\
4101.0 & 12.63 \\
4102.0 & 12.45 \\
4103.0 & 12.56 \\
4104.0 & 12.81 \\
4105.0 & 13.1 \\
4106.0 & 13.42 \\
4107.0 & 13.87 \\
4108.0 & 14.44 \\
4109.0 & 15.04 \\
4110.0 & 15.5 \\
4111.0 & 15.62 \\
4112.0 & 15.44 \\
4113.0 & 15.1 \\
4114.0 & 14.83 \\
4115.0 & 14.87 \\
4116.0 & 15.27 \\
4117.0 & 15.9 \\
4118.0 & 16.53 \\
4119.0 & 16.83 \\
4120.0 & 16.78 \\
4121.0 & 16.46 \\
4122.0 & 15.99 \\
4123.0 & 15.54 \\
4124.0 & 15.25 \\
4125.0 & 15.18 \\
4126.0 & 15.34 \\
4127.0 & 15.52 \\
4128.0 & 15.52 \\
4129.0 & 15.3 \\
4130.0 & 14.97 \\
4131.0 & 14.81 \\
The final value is 1.7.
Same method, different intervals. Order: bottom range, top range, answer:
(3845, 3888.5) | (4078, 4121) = 1.74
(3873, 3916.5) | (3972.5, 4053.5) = 1.67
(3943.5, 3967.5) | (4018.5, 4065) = 1.54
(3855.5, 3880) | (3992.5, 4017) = 1.98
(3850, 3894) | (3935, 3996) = 1.47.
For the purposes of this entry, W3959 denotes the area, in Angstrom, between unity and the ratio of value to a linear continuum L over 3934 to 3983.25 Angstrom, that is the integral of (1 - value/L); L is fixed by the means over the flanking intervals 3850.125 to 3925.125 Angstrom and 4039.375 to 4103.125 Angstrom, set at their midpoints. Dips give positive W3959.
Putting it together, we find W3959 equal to 9.5 Angstrom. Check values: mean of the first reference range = 10.9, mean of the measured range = 10.4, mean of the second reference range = 16.1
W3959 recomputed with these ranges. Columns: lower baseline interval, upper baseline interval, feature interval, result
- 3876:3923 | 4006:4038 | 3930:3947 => 6.3 Angstrom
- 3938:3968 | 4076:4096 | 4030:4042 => -2.6 Angstrom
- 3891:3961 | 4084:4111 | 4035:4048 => -3.1 Angstrom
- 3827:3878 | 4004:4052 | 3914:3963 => 9.4 Angstrom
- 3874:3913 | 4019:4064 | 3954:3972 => 5.2 Angstrom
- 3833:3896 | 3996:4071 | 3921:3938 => 5.7 Angstrom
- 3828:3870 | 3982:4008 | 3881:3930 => 8.5 Angstrom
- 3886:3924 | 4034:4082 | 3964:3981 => 6.0 Angstrom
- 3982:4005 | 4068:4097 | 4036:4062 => 2.2 Angstrom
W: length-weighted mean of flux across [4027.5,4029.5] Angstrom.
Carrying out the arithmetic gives 18.4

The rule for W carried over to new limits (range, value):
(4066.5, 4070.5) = 15.1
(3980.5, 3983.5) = 14.6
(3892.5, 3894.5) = 11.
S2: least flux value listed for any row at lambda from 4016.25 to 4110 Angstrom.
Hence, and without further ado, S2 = 12.45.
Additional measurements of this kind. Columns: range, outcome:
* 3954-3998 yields 6.715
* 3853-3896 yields 8.349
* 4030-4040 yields 17.54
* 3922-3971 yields 5.43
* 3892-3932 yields 5.958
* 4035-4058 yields 16.06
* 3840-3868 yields 7.464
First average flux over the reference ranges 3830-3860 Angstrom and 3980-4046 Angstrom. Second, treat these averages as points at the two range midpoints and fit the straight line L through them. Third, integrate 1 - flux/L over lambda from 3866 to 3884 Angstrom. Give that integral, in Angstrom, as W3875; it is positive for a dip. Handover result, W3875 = 1.6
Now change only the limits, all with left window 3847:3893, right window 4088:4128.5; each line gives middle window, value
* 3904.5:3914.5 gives -2.2 Angstrom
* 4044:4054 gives -2.0 Angstrom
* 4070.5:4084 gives -1.9 Angstrom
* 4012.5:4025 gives -4.0 Angstrom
